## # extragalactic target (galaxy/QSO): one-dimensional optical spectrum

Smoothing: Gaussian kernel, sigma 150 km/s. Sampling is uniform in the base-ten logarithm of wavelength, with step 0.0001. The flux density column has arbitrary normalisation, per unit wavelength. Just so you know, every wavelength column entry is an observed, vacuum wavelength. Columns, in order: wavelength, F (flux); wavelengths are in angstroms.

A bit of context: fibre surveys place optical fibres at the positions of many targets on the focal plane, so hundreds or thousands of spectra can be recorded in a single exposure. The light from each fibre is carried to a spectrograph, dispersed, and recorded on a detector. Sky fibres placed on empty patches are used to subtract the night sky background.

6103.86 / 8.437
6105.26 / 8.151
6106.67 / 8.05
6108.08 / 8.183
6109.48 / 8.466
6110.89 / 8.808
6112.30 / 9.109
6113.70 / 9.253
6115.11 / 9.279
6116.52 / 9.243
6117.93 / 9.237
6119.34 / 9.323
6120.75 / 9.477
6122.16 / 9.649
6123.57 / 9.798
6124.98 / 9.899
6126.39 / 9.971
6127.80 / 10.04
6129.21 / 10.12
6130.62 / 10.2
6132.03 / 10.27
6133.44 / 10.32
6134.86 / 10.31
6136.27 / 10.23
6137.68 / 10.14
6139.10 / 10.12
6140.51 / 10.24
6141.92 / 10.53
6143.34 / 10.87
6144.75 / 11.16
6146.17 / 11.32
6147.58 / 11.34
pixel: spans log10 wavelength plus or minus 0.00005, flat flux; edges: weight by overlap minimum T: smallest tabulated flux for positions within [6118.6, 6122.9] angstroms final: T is 9.323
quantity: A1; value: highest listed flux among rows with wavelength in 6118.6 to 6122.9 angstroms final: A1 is 9.649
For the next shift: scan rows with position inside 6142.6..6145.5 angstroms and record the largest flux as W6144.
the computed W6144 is 11.16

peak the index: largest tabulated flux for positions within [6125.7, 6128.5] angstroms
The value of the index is 10.04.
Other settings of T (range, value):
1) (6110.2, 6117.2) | 8.808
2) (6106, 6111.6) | 8.05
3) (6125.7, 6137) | 9.971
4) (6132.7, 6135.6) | 10.31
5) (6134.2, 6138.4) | 10.14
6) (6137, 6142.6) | 10.12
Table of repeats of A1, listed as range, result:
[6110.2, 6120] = 9.323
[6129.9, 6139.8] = 10.32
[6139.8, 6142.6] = 10.53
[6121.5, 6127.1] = 9.971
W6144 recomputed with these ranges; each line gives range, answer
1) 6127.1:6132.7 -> 10.27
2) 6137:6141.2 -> 10.24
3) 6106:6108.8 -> 8.183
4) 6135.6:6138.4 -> 10.23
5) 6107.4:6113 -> 9.109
